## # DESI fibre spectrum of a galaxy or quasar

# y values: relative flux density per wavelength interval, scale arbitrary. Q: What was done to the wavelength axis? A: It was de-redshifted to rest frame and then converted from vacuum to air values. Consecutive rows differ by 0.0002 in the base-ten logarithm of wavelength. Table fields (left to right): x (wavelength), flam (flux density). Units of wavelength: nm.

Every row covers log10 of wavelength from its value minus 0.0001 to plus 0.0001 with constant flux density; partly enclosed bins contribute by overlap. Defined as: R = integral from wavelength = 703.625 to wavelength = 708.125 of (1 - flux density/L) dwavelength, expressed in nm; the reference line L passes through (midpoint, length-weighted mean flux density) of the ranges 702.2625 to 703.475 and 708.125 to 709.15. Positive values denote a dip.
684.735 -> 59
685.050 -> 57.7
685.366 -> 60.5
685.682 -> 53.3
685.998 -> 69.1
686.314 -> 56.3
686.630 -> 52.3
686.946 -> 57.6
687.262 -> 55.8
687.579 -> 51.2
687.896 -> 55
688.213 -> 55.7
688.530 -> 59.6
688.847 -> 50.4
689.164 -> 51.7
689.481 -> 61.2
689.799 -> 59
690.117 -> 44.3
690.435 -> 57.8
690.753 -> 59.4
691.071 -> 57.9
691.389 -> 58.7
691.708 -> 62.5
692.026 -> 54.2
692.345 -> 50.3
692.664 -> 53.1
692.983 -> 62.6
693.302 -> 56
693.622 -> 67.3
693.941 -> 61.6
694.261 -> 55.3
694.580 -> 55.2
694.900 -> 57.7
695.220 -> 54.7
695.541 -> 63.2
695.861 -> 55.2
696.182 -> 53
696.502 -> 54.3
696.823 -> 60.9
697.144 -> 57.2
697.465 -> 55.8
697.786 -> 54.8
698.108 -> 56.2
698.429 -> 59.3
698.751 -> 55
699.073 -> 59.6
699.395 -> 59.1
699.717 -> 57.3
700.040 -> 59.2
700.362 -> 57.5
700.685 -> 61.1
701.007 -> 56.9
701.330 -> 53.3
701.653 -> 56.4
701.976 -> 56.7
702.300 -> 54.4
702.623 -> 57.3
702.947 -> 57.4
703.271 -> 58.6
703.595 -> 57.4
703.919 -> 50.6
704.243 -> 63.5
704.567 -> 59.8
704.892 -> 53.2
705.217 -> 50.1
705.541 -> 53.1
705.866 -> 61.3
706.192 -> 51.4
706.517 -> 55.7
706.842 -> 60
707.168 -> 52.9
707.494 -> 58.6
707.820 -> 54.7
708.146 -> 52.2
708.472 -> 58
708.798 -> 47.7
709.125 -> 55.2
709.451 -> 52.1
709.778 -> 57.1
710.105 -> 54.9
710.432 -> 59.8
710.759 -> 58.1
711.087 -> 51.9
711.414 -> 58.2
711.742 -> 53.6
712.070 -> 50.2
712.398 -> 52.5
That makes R -0.05 nm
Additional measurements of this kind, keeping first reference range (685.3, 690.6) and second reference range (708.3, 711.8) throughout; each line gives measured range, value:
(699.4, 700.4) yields -0.05 nm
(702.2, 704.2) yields -0.04 nm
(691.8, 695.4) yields -0.10 nm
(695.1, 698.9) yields -0.07 nm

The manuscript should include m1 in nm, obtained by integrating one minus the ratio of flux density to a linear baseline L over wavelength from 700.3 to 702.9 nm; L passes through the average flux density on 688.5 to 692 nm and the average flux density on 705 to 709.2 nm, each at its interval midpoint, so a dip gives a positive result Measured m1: -0.07 nm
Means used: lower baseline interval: 56.4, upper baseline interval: 54.6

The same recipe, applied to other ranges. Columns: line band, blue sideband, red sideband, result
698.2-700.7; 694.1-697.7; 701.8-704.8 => -0.06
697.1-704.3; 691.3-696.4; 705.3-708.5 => -0.08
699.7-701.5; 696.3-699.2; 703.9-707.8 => -0.03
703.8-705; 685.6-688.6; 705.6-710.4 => -0.04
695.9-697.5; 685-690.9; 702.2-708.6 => 0.00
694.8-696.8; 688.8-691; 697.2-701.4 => 0.00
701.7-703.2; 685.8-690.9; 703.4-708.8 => -0.03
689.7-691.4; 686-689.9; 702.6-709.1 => 0.00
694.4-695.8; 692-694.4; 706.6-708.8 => 0.00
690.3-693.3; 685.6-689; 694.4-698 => -0.05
